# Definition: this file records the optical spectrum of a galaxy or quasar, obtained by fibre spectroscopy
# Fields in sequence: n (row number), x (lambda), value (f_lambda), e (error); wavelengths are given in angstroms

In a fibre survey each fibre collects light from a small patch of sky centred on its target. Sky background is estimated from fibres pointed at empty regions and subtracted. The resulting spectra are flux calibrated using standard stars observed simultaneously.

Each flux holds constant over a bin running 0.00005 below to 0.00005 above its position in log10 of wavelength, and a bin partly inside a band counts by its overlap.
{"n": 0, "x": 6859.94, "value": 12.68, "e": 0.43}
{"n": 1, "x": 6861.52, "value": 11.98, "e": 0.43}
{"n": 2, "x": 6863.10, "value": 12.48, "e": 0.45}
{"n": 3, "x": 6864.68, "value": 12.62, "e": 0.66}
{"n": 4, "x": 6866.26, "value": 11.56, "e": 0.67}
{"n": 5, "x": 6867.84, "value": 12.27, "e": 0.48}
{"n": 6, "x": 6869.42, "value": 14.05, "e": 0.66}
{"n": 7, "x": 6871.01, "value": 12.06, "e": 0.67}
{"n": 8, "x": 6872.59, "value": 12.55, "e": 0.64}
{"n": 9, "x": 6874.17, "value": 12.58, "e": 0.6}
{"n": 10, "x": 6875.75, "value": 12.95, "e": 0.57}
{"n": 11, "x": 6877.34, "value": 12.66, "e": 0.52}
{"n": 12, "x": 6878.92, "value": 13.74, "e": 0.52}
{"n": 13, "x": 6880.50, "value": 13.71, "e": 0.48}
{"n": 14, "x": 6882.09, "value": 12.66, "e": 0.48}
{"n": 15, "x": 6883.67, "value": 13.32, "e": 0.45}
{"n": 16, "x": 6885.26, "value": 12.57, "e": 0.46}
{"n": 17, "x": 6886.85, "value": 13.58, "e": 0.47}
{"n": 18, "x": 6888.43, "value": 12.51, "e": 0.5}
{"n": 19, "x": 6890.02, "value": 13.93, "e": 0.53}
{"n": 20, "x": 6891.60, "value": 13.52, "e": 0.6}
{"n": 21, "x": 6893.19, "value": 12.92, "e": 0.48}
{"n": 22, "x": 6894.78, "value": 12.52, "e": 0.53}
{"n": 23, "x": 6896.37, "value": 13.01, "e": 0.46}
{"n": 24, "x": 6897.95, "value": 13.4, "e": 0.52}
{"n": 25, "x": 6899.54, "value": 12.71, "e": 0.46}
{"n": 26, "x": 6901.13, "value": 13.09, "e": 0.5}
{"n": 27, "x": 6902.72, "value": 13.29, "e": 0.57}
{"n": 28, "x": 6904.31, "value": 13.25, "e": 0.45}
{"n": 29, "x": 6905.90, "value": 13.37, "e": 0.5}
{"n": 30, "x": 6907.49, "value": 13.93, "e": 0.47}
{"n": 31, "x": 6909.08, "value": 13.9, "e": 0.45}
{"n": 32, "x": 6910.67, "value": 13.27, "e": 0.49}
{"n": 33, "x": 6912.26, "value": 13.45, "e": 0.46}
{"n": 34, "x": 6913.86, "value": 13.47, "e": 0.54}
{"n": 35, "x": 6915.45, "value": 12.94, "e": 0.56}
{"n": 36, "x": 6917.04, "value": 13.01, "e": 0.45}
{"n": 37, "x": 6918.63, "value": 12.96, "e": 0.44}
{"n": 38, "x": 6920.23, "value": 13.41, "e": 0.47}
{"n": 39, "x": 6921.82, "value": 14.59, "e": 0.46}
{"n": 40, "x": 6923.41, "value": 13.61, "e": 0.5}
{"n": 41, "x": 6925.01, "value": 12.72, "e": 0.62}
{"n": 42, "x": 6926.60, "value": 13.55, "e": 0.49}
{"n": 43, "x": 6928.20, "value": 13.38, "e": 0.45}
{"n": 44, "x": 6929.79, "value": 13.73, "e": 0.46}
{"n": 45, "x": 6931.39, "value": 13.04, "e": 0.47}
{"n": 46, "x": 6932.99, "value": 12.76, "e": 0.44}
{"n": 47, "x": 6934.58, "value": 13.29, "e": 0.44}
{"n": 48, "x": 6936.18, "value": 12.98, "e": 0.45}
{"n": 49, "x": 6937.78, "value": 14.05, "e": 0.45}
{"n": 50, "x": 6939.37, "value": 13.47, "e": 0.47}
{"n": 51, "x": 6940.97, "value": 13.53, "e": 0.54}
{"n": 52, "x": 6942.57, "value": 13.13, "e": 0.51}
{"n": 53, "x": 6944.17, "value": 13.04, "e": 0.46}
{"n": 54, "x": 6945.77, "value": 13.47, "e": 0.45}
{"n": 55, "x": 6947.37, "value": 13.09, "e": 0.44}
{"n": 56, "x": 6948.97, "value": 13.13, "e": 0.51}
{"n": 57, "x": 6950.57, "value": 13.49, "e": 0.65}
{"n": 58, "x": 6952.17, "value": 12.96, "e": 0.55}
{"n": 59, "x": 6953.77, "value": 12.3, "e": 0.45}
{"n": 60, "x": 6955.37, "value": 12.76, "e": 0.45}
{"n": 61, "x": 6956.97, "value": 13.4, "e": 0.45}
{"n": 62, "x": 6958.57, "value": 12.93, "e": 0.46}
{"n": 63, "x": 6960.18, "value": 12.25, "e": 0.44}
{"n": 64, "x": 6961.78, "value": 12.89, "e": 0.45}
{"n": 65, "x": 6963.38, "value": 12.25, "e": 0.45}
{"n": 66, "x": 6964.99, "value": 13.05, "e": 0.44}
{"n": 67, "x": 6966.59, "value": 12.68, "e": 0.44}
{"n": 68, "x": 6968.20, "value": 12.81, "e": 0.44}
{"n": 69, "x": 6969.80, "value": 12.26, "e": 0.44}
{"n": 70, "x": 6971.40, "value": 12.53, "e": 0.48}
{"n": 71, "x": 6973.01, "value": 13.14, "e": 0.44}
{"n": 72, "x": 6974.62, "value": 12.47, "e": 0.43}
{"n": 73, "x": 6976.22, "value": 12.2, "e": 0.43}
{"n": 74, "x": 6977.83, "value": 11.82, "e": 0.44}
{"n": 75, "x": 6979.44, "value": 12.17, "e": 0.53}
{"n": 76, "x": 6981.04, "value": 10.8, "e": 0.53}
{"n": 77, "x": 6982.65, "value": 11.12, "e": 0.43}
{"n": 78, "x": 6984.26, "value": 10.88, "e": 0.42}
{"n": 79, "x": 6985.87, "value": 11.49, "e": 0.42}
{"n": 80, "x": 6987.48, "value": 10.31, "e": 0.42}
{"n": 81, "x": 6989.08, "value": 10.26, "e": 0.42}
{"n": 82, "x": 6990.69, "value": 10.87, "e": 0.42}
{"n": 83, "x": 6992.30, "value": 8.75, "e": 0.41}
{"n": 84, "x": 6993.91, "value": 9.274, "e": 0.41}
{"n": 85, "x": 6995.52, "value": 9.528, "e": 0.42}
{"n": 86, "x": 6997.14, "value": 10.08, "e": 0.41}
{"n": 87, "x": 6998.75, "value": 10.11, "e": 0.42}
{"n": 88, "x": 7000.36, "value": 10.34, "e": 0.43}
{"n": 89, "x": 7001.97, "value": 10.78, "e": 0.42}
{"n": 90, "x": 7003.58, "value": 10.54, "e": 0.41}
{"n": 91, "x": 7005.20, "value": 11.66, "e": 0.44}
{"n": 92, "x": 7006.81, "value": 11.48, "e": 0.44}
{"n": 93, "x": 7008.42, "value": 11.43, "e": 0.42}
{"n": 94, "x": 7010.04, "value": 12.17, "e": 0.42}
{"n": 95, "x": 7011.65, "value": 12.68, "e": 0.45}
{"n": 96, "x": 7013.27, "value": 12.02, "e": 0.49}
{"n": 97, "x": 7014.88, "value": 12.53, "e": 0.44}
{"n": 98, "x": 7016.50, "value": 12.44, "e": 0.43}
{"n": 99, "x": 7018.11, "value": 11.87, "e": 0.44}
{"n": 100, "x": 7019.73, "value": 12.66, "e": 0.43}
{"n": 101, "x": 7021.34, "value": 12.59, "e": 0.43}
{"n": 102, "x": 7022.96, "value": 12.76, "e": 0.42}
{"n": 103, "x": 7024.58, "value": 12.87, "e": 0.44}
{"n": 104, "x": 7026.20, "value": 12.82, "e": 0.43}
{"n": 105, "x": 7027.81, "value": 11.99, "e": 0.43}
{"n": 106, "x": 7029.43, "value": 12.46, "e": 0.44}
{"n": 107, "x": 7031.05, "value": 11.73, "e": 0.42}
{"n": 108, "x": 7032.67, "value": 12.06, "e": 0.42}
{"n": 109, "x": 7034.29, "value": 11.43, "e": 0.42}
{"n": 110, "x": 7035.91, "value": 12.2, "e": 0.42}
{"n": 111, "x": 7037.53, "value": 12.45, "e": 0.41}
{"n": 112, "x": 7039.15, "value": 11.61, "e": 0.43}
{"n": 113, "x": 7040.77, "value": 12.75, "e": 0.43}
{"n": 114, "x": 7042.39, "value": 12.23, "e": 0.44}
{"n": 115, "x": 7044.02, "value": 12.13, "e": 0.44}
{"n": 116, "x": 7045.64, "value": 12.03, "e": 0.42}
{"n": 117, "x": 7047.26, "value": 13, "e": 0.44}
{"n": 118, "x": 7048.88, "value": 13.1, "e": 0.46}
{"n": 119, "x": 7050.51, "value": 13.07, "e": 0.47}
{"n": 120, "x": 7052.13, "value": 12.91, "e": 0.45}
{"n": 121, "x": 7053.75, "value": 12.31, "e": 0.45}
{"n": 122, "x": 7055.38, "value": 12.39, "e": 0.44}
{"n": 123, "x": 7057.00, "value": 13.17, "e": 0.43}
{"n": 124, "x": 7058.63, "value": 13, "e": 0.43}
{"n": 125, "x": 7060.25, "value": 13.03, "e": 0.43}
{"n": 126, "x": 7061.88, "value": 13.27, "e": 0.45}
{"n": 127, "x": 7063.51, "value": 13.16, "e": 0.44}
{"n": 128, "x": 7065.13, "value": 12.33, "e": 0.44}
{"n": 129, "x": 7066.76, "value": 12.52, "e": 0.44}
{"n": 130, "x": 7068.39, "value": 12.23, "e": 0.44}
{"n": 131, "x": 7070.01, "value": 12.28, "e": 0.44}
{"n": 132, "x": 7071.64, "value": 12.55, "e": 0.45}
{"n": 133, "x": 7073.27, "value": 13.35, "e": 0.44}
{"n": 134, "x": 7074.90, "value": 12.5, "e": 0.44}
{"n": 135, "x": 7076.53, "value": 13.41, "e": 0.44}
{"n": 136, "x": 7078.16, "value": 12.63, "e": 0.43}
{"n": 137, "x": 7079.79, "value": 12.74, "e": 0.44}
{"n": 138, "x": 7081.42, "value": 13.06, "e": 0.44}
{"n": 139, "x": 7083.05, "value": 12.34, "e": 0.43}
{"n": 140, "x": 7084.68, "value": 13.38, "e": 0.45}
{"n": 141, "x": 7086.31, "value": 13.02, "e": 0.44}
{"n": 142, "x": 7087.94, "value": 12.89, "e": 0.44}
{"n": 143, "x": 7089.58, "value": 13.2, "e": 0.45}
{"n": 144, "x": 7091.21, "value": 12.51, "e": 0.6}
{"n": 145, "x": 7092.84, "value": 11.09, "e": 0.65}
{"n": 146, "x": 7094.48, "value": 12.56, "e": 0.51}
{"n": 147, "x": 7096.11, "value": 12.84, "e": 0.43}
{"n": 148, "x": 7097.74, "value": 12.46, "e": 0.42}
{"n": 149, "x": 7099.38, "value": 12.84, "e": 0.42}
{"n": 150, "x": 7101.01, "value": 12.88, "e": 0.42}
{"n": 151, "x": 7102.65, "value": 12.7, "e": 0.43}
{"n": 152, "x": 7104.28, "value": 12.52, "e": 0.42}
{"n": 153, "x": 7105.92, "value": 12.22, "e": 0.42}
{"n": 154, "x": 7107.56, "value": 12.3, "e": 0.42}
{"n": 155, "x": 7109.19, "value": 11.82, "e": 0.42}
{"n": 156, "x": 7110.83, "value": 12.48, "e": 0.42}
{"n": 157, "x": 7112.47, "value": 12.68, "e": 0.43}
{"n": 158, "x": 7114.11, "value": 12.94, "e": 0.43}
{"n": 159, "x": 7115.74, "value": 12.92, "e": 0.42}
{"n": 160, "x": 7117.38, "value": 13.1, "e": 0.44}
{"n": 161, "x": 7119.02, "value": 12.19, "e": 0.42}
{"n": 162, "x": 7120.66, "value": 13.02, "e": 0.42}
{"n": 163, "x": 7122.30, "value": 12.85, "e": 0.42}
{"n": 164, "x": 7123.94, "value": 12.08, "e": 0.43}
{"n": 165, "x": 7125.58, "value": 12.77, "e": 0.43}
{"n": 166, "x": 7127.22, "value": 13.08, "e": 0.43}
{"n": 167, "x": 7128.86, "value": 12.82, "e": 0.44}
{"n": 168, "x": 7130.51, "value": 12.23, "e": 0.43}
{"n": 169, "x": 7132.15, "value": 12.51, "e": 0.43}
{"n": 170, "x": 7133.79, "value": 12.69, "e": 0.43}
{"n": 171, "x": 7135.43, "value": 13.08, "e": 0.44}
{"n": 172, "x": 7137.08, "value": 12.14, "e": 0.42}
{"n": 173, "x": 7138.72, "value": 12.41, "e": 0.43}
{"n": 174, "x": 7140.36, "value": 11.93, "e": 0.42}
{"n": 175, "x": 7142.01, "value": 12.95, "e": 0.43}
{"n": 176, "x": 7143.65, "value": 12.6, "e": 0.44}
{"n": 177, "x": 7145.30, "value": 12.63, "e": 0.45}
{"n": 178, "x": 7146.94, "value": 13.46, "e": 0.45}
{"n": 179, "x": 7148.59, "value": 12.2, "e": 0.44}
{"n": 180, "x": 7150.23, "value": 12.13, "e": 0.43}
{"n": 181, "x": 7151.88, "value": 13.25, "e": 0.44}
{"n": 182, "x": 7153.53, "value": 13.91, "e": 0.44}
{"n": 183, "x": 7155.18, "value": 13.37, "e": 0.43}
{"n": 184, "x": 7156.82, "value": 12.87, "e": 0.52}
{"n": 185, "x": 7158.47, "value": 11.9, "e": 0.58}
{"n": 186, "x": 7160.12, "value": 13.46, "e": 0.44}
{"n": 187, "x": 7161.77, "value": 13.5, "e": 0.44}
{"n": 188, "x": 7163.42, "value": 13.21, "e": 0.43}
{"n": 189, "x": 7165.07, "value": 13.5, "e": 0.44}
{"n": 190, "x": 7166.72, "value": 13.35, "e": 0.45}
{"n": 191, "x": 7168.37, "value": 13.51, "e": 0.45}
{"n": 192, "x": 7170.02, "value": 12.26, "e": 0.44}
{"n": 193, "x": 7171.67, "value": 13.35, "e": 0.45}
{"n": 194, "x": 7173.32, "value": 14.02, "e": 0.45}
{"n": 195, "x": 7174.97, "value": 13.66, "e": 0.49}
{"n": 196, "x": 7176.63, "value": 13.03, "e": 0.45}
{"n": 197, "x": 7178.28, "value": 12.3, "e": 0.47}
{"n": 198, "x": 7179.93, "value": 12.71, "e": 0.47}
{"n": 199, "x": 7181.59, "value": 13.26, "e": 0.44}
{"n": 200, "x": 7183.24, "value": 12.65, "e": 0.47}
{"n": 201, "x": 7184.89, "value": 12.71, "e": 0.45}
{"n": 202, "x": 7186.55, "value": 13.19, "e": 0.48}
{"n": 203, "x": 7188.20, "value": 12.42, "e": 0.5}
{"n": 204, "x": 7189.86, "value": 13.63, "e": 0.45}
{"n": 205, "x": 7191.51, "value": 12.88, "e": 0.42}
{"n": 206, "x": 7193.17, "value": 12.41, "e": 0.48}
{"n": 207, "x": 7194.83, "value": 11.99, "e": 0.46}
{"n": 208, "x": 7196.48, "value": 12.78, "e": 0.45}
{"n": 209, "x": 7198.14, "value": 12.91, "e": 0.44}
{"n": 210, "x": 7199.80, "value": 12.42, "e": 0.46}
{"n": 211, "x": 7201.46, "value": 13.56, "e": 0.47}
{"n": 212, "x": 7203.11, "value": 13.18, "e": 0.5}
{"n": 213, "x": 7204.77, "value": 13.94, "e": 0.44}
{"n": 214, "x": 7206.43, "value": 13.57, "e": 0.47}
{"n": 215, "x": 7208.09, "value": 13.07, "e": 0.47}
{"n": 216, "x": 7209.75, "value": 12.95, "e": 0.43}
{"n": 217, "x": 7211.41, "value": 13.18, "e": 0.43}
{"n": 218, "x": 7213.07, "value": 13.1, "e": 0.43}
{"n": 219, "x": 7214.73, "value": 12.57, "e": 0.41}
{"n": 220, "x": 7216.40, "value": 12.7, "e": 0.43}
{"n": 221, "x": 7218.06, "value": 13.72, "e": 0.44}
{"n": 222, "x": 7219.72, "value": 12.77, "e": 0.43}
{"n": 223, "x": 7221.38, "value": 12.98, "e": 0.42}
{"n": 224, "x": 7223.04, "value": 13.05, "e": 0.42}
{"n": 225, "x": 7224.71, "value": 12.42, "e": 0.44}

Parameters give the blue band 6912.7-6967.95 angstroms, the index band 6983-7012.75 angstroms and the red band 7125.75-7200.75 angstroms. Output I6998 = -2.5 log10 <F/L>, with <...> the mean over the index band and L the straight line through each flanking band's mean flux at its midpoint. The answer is 0.22 mag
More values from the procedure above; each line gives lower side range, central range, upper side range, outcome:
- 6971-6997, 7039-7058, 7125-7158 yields -0.076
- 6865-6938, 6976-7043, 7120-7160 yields 0.127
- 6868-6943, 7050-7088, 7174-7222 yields 0.023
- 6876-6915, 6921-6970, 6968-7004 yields -0.095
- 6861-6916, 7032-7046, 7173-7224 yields 0.079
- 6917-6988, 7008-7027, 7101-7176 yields 0.032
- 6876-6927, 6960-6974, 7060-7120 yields 0.033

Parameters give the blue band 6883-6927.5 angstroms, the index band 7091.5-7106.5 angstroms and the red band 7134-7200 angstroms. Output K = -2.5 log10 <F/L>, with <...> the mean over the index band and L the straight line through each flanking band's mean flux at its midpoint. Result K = 0.05 mag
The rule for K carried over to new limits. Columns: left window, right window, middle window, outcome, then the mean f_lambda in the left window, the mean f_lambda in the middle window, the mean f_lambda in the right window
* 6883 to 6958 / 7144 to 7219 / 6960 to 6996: 0.144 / 13.3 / 11.6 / 13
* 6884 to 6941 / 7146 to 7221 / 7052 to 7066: 0.026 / 13.3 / 12.8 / 13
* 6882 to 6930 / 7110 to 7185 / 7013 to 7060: 0.052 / 13.3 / 12.4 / 12.9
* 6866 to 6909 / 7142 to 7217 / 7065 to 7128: 0.031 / 13.1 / 12.7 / 13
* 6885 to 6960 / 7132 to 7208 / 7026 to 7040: 0.091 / 13.2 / 12.1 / 12.9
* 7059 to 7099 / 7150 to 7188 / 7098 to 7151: 0.027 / 12.7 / 12.6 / 13.1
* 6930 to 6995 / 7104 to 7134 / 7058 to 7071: -0.020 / 12.3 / 12.7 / 12.6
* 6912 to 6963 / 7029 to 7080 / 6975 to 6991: 0.154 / 13.2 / 11.2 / 12.6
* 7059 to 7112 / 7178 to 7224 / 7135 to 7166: -0.003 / 12.7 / 12.9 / 13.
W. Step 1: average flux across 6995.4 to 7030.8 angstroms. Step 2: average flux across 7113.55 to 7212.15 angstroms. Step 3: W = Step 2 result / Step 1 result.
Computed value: 1.10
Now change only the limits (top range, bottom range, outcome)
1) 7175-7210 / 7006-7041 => 1.06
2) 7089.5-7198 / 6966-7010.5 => 1.14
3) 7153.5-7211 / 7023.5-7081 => 1.04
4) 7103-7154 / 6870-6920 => 0.96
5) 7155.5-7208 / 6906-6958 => 0.98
